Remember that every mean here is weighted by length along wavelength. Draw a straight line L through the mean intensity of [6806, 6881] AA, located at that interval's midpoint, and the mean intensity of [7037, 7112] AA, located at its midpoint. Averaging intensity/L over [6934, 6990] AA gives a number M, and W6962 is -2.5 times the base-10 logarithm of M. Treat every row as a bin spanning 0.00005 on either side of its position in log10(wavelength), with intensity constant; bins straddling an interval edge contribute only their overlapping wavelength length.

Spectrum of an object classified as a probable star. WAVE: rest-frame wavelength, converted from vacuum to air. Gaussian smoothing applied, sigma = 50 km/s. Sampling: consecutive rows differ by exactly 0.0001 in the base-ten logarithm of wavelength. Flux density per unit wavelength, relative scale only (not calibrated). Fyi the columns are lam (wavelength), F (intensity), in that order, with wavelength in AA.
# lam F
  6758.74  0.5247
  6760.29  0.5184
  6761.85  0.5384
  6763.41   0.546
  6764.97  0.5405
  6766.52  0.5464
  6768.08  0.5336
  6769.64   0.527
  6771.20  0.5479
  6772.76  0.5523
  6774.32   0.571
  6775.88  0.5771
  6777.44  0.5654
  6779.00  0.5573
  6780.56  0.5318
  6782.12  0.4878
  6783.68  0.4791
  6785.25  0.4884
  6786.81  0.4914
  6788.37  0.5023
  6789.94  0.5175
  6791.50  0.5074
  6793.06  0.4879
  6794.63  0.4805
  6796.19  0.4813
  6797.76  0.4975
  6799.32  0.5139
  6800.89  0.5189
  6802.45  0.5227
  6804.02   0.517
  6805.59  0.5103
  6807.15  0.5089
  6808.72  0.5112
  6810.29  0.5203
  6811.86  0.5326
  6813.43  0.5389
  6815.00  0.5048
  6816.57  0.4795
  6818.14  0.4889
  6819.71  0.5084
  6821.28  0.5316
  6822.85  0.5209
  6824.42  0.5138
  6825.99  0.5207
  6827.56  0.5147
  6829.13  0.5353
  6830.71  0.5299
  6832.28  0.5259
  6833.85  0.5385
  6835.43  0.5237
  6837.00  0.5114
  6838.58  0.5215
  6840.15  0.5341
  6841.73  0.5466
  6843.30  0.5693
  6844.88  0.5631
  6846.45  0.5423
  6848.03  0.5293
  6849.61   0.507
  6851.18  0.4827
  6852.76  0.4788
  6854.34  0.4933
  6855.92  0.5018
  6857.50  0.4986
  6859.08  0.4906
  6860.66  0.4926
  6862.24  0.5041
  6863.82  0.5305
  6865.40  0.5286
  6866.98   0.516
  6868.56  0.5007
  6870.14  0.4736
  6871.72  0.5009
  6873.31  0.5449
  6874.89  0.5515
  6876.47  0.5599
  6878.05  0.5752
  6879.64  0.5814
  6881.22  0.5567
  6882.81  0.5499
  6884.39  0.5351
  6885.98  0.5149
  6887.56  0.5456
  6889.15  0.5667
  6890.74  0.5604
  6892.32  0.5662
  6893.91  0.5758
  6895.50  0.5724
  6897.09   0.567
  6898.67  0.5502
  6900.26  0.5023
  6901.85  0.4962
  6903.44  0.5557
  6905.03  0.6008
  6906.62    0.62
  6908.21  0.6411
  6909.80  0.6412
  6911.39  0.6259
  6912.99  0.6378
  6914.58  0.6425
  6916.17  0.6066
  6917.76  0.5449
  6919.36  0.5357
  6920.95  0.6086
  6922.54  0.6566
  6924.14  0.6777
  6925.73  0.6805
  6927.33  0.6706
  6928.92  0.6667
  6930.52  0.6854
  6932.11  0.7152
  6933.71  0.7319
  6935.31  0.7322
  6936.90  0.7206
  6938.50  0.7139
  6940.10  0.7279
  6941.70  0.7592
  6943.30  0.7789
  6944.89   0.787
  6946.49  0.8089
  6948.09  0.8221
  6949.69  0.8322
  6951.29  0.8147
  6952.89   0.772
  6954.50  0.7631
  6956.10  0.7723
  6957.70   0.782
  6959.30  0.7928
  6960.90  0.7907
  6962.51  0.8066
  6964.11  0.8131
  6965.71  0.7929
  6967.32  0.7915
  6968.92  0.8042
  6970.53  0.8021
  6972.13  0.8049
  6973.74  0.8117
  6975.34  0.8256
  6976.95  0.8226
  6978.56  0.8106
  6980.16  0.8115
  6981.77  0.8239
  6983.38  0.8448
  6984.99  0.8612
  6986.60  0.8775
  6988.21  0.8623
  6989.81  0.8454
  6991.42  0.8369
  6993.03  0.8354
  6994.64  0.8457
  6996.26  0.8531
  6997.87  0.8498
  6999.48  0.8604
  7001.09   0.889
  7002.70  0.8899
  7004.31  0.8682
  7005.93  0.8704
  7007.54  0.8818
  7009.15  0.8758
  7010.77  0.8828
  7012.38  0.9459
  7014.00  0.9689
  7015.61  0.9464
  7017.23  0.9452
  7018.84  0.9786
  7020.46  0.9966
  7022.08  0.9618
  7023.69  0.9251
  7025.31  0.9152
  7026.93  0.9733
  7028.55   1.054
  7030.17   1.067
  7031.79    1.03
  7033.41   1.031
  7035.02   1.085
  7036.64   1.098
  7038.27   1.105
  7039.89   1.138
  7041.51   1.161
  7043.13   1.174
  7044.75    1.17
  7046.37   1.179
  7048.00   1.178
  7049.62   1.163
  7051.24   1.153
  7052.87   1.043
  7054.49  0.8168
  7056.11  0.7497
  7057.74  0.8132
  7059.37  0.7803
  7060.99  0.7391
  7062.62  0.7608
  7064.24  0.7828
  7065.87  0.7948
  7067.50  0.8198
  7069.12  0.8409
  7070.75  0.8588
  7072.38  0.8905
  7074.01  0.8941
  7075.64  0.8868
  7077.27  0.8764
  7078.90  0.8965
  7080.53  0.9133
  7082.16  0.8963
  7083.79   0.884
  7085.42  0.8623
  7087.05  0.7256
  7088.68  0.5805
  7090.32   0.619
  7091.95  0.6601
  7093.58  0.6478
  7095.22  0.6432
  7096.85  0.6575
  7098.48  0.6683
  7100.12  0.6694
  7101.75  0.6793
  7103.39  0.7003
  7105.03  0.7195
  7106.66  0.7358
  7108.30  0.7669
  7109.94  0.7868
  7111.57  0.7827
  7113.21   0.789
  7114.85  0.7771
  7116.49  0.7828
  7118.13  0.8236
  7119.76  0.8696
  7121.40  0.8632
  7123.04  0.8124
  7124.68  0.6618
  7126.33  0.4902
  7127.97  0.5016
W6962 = -0.15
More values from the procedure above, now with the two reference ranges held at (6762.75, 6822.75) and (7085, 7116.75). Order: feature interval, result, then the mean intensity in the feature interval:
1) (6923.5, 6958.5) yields -0.22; 0.747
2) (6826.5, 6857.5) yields 0.05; 0.523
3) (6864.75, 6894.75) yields 0.06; 0.542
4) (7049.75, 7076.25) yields -0.24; 0.859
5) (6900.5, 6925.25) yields -0.02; 0.605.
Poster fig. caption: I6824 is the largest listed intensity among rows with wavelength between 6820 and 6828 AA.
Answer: 0.5316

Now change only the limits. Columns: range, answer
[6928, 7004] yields 0.8899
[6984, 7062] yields 1.179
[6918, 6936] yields 0.7322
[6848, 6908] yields 0.62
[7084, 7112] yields 0.8623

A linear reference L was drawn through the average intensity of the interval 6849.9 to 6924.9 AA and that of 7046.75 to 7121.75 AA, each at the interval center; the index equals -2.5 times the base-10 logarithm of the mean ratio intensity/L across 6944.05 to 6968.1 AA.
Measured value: -0.231 mag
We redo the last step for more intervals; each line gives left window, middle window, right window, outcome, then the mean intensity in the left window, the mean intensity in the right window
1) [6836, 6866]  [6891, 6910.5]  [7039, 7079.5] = 0.083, 0.517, 0.943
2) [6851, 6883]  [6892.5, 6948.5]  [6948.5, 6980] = 0.041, 0.52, 0.801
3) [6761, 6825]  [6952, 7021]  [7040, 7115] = -0.149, 0.519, 0.842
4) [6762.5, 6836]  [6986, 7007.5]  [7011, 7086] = 0.009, 0.52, 0.959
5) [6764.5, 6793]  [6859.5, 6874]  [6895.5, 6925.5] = 0.129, 0.528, 0.596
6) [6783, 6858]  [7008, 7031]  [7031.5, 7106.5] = -0.190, 0.514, 0.876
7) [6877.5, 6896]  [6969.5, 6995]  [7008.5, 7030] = 0.015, 0.558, 0.955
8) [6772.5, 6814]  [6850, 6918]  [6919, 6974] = 0.195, 0.517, 0.751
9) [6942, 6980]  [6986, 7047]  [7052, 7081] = -0.174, 0.8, 0.842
